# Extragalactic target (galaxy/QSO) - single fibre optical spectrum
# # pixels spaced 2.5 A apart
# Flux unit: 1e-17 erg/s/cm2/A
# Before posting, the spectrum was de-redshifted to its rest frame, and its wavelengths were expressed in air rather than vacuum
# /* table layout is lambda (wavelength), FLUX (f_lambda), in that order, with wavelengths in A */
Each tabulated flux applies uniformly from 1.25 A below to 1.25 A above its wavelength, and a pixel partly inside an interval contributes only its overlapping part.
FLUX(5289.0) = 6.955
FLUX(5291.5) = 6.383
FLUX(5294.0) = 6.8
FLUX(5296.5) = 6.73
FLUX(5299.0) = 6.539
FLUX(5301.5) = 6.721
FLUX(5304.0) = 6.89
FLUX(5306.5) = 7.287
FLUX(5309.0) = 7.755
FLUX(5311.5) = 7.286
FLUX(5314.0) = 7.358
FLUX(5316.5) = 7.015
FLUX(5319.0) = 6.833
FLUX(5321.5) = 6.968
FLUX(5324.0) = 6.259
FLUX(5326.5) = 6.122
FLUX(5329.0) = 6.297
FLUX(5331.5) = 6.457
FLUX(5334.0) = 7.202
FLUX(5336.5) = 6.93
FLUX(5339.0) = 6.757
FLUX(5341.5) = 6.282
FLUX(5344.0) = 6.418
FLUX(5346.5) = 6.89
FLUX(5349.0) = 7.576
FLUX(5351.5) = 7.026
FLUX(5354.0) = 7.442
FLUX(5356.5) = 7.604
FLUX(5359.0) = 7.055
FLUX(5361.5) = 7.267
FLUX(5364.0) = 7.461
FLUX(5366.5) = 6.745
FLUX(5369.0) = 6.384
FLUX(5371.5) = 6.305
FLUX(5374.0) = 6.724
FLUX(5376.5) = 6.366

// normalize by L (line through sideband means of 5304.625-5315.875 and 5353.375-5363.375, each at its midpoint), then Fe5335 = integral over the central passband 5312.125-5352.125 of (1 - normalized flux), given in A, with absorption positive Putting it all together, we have 3.1 A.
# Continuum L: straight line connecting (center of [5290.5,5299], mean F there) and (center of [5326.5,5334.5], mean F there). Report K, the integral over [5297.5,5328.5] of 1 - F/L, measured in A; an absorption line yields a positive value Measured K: -1.6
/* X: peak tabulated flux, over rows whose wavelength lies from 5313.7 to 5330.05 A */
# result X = 7.358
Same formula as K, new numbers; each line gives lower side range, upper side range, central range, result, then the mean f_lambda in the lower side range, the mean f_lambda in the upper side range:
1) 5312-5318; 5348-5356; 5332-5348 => 1.23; 7.18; 7.36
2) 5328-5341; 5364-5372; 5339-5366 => -1.62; 6.71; 6.65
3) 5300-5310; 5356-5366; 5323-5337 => 1.31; 7.13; 7.28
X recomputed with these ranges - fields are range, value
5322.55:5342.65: 7.202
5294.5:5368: 7.755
